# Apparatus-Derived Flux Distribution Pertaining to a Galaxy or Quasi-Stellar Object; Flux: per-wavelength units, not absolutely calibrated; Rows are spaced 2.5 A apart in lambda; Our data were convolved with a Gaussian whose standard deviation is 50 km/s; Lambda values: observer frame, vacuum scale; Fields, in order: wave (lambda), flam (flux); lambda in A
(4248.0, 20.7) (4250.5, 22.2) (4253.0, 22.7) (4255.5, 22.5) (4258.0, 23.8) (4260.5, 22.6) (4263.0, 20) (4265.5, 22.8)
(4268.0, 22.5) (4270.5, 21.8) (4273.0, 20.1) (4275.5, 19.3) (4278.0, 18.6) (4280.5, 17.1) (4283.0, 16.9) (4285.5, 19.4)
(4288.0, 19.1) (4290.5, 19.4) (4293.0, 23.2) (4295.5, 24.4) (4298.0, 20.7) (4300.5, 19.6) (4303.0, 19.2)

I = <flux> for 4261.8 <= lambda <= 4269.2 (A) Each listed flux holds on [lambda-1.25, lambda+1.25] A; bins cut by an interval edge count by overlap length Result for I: 21.8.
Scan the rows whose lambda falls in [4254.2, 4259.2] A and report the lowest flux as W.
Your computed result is 22.5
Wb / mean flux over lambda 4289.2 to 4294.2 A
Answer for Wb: 21.3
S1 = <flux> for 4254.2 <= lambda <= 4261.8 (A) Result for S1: 22.9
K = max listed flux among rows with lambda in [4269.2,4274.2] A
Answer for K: 21.8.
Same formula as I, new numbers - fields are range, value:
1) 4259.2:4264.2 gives 21.3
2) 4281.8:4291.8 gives 18.7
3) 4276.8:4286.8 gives 18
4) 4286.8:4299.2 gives 21.4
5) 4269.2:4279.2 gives 20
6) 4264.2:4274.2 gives 21.8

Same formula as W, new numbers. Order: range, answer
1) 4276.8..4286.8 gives 16.9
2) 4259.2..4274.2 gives 20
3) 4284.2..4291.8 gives 19.1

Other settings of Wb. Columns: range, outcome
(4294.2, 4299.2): 22.6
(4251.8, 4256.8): 22.6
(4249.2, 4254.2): 22.4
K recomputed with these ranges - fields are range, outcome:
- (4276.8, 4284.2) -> 18.6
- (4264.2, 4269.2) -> 22.8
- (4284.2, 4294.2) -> 23.2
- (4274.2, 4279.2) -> 19.3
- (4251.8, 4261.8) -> 23.8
